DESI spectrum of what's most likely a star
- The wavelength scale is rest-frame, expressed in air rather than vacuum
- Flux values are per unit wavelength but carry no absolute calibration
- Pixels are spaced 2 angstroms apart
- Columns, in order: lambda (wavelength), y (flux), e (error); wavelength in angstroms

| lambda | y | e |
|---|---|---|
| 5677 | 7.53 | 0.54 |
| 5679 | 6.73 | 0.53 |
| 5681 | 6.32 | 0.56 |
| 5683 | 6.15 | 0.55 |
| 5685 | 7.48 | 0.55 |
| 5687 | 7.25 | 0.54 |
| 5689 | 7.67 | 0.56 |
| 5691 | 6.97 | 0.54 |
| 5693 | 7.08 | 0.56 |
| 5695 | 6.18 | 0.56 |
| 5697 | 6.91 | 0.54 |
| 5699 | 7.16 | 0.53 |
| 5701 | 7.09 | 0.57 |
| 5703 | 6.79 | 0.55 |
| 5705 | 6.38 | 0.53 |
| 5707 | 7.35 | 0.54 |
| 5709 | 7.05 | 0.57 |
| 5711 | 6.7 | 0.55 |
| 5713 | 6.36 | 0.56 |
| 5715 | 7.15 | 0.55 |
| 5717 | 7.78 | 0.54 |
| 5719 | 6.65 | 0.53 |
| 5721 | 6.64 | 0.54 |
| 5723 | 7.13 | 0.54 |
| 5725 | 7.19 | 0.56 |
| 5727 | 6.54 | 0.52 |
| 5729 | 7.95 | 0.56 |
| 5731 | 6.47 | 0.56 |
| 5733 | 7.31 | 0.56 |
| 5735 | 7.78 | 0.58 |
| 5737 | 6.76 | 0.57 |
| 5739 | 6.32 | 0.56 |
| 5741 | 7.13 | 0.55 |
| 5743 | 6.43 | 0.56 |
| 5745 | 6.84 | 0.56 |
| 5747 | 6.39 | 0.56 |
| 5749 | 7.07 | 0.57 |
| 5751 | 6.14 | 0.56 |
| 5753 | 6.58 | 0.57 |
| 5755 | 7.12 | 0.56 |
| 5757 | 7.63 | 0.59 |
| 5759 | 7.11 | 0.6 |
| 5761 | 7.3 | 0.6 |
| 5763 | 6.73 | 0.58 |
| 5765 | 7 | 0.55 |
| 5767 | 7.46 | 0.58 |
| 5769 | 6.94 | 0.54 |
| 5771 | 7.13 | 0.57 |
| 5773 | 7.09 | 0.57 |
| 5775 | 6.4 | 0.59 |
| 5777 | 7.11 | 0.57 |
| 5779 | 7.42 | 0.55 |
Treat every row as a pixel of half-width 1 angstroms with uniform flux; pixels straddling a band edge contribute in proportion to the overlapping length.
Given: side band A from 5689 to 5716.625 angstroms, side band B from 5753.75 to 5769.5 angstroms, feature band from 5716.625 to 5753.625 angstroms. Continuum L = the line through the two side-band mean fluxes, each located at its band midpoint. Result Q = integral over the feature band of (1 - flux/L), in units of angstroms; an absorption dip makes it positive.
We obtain 0.8 angstroms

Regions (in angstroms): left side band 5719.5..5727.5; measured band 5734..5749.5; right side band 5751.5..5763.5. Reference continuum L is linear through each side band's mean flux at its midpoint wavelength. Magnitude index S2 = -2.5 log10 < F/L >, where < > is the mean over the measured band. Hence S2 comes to 0.022 mag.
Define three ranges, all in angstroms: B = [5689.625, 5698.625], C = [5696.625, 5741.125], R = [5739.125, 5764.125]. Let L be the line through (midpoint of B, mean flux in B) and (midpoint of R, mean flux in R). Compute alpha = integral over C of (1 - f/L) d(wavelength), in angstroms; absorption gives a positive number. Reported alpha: -0.8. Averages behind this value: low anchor 6.85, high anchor 6.85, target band 6.98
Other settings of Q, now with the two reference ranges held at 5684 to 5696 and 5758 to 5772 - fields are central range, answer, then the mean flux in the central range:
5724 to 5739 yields 0.03 angstroms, 7.09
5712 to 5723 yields 0.26 angstroms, 6.94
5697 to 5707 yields 0.27 angstroms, 6.91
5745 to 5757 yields 0.58 angstroms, 6.76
